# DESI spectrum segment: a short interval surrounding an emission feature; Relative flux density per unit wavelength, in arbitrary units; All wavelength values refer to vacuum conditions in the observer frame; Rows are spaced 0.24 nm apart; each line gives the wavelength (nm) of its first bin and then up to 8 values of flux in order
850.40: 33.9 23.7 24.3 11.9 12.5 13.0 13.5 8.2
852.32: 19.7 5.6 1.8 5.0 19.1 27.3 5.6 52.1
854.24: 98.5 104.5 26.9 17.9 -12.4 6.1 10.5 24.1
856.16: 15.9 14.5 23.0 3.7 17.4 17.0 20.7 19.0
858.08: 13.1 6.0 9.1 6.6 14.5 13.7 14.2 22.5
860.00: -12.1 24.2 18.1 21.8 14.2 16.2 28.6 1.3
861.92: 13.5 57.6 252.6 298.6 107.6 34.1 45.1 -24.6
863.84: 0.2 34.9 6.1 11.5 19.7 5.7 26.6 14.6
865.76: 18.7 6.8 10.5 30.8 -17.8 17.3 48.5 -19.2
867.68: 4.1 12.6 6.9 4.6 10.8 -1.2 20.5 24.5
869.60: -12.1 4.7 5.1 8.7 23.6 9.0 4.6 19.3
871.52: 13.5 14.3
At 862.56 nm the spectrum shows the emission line [O III]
